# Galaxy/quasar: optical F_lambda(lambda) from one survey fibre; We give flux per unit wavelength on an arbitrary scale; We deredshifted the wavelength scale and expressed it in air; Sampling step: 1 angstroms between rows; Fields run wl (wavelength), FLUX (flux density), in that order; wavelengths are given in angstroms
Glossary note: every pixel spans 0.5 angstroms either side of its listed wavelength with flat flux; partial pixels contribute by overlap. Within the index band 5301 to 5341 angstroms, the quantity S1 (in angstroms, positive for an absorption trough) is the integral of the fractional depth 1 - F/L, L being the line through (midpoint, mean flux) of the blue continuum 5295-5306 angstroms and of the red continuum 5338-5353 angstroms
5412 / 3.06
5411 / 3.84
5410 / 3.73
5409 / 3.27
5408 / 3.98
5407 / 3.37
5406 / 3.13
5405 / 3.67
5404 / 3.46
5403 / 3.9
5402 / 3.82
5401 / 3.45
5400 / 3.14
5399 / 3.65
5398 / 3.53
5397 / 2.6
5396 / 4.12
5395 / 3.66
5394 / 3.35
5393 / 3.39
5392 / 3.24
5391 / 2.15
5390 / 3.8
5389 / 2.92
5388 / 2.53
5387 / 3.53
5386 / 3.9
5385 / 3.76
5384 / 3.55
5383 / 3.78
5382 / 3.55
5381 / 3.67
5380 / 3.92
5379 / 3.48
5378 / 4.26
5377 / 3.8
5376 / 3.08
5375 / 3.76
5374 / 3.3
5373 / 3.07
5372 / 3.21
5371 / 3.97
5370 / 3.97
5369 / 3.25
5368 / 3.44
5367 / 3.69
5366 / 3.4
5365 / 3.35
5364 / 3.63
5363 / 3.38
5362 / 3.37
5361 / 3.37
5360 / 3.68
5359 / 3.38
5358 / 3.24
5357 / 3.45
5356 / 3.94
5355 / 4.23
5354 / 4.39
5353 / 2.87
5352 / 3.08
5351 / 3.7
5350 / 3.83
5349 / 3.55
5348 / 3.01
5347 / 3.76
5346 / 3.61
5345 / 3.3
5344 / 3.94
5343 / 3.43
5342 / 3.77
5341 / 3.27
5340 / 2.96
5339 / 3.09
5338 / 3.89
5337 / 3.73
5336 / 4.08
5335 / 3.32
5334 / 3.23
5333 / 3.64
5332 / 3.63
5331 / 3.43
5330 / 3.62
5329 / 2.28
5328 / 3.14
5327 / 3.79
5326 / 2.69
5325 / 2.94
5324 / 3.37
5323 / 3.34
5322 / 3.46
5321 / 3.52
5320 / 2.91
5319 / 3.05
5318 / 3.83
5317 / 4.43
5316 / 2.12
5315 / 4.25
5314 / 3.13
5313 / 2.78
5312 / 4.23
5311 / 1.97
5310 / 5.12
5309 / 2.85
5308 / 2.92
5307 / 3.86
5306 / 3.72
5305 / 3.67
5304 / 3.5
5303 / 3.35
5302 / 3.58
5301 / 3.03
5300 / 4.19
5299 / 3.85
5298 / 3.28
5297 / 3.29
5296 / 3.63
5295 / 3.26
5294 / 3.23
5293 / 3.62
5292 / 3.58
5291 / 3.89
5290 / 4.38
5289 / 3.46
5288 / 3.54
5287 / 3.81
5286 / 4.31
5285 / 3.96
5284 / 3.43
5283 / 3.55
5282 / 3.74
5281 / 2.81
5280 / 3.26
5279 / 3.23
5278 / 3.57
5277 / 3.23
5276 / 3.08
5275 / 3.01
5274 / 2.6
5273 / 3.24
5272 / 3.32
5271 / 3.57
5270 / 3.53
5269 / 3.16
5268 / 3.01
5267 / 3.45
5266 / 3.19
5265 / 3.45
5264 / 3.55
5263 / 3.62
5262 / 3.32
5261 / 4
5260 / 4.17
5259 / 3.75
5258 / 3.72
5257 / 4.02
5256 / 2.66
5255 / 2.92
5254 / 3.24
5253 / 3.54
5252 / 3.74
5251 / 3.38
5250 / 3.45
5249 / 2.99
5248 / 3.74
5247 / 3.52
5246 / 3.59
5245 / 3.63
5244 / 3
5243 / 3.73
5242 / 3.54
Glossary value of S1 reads 1.2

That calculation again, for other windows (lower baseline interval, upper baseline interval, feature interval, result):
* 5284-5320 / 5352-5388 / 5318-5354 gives 1.63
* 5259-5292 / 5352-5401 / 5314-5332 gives 0.93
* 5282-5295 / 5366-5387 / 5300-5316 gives 1.07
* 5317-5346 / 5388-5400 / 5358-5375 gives -0.71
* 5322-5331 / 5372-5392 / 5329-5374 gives -2.85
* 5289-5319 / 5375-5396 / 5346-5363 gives -0.23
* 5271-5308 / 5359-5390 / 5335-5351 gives -0.16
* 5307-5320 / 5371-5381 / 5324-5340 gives 0.42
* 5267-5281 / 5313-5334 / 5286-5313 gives -2.53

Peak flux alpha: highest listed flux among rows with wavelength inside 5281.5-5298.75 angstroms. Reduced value 4.38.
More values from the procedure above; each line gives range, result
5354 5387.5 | 4.39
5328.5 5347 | 4.08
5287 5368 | 5.12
